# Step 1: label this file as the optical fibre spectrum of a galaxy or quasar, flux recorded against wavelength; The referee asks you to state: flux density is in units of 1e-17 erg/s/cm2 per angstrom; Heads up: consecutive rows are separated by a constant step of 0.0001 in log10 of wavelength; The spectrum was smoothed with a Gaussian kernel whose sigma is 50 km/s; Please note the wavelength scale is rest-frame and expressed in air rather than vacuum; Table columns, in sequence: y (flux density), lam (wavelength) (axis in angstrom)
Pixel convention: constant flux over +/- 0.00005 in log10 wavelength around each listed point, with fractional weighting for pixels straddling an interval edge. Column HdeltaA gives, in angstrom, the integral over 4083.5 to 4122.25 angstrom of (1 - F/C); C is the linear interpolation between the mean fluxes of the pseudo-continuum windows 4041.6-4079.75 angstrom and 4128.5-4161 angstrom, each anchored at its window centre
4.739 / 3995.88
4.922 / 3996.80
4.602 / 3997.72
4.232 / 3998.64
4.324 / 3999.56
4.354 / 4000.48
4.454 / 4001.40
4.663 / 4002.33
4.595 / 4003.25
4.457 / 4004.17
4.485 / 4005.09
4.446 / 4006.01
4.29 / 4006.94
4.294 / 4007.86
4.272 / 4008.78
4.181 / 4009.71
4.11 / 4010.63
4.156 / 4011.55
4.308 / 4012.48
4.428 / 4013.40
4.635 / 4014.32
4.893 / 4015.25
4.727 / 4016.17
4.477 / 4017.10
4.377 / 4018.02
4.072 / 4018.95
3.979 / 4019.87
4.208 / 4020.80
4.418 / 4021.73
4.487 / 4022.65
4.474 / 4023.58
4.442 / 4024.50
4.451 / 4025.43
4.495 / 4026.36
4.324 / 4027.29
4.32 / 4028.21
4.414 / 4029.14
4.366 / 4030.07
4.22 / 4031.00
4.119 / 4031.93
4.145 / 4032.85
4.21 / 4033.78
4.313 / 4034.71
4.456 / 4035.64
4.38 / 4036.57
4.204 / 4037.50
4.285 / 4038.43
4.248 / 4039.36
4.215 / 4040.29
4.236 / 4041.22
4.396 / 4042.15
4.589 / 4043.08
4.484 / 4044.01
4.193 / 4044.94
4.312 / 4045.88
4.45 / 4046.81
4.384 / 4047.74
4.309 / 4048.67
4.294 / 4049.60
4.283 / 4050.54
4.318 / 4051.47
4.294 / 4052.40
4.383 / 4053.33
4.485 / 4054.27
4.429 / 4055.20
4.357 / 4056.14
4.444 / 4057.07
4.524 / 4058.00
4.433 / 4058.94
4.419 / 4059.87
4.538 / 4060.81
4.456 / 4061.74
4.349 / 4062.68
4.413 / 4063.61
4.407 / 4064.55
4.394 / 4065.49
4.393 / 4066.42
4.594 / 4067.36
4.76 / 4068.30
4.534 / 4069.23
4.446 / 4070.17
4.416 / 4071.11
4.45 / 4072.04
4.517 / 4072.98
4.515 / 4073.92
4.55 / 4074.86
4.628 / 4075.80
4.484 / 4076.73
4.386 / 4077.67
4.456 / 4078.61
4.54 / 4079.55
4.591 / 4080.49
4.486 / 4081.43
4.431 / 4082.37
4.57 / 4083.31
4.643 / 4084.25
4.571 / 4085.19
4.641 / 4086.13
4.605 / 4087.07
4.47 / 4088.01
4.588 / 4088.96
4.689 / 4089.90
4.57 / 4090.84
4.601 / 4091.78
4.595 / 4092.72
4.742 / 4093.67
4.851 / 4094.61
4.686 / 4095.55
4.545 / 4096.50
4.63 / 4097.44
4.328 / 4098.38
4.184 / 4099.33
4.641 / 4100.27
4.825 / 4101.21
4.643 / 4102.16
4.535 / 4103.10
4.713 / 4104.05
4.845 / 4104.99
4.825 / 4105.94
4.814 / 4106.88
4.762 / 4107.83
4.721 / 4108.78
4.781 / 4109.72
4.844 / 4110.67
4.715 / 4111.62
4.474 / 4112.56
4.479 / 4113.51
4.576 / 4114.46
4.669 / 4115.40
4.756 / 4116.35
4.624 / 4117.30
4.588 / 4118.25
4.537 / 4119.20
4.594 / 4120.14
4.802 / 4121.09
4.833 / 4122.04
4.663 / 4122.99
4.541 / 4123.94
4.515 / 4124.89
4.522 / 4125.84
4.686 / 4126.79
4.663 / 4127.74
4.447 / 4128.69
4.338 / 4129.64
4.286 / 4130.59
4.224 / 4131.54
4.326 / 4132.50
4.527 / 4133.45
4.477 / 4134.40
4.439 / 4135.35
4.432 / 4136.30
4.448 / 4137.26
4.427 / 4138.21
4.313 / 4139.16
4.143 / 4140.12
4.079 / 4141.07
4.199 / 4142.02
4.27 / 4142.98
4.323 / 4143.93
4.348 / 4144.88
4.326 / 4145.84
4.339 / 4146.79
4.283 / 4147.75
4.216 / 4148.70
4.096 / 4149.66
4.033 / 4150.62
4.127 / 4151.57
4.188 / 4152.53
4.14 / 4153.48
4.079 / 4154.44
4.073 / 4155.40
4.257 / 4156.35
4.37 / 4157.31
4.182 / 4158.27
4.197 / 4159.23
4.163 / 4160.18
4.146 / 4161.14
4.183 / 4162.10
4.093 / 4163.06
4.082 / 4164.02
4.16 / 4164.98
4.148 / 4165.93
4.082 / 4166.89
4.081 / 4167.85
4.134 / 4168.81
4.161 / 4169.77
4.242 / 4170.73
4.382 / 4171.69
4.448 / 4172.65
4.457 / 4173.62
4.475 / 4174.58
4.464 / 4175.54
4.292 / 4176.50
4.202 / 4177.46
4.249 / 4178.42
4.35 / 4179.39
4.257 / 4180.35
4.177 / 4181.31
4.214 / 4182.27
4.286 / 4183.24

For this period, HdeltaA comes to -2.62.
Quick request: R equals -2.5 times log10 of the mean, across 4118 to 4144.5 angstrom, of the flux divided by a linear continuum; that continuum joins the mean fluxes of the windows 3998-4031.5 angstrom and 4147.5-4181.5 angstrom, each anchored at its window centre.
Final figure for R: -0.05 mag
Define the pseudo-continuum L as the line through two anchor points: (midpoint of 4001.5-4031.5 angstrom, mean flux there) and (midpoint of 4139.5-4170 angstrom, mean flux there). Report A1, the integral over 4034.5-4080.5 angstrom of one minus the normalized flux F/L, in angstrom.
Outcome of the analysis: -1.0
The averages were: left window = 4.39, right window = 4.18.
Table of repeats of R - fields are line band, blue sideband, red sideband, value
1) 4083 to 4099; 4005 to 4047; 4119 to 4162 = -0.063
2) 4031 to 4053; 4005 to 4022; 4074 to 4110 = 0.033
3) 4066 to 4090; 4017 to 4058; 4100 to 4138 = -0.016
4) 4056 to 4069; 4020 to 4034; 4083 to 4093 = 0.004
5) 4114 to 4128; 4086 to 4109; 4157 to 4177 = -0.032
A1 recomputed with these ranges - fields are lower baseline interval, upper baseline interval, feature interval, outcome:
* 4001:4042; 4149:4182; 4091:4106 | -1.23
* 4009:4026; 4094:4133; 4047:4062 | 0.24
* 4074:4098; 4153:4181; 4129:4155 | 0.36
